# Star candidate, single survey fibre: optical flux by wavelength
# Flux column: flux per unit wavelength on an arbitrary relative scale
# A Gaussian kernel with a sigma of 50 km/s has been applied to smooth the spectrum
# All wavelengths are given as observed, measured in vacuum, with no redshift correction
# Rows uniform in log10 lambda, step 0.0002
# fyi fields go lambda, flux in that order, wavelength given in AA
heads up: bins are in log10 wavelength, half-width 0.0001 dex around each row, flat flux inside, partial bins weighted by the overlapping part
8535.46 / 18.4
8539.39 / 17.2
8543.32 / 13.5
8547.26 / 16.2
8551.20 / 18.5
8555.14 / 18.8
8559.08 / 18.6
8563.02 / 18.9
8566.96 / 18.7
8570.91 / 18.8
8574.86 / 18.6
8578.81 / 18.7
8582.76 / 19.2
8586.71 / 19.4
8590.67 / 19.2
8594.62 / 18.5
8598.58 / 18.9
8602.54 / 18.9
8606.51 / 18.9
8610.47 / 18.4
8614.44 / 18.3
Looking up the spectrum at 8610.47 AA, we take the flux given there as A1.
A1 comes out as 18.4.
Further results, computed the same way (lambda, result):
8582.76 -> 19.2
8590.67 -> 19.2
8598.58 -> 18.9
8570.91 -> 18.8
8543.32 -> 13.5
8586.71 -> 19.4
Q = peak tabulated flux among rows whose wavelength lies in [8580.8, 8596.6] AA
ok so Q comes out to 19.4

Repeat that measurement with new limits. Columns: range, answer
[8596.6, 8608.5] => 18.9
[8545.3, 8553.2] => 18.5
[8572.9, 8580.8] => 18.7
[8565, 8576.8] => 18.8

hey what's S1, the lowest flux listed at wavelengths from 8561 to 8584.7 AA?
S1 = 18.6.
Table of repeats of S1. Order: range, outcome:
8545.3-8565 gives 16.2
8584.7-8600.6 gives 18.5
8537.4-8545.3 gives 13.5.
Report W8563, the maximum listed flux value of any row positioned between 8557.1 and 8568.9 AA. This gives 18.9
